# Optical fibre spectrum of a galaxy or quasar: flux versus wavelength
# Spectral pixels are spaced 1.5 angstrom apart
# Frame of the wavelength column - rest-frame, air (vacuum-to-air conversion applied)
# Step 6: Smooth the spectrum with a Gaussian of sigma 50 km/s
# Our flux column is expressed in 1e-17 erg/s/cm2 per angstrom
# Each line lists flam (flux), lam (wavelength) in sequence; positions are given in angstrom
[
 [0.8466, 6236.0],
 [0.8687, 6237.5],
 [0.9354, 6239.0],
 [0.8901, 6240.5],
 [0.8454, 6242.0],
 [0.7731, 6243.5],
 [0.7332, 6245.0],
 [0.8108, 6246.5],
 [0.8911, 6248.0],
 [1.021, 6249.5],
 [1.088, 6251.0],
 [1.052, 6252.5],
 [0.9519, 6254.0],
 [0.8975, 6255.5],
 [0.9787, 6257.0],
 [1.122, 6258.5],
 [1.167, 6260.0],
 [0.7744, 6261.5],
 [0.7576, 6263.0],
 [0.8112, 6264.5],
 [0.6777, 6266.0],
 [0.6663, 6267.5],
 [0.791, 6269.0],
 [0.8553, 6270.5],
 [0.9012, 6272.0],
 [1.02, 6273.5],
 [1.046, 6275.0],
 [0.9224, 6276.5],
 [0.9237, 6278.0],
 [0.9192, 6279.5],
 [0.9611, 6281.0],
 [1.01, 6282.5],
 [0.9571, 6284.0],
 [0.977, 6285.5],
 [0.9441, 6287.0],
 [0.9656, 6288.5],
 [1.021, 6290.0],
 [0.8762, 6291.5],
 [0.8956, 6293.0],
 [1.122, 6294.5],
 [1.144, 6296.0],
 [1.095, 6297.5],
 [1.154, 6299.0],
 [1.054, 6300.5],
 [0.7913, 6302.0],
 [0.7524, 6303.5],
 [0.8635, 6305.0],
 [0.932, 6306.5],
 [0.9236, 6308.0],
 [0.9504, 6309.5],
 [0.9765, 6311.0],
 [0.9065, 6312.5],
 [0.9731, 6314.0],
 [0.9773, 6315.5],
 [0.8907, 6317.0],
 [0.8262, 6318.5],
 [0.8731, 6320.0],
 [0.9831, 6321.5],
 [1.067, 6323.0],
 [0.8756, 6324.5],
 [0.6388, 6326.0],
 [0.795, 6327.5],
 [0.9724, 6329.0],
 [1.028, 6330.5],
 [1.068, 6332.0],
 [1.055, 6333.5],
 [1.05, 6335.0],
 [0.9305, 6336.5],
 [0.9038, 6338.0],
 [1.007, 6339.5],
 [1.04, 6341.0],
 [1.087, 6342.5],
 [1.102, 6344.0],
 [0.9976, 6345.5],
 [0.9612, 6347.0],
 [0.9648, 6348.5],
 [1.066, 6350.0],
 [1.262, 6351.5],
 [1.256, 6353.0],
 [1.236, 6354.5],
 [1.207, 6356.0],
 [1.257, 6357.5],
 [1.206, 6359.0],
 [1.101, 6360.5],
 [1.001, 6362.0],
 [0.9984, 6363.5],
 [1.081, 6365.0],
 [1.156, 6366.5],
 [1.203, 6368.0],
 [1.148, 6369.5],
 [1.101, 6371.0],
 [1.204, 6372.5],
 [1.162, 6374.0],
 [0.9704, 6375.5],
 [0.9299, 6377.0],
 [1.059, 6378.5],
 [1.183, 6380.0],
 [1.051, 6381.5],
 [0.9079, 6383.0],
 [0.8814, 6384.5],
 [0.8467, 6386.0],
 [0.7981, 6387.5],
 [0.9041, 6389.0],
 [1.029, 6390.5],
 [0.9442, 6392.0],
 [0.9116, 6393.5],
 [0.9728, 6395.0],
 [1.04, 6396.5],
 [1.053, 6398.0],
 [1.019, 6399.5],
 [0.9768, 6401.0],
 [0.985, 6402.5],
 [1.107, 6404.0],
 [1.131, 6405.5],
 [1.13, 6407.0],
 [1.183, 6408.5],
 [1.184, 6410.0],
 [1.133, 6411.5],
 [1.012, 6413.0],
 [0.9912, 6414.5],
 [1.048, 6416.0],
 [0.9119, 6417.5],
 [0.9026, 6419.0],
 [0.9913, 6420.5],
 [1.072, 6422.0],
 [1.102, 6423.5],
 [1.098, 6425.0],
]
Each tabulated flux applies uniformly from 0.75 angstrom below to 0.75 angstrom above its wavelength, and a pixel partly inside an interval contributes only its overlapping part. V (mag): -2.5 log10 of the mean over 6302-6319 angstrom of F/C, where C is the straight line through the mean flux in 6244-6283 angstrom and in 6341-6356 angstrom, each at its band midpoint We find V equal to 0.132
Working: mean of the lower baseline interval 0.912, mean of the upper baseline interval 1.11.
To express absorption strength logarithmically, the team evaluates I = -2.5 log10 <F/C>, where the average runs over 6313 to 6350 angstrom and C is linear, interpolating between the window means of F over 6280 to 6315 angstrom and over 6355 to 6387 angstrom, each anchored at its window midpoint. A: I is 0.06 mag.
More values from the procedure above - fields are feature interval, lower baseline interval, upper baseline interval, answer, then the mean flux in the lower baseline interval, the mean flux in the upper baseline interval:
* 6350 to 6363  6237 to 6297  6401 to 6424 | -0.17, 0.925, 1.06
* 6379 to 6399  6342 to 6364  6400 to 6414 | 0.14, 1.12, 1.09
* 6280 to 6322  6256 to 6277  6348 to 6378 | 0.02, 0.892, 1.13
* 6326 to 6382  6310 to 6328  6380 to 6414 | -0.13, 0.901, 1.01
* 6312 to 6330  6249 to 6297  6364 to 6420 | 0.09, 0.945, 1.03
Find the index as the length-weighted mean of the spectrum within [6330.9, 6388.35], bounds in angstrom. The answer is 1.06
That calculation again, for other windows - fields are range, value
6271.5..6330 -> 0.946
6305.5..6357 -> 0.994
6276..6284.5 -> 0.949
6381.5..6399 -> 0.941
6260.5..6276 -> 0.837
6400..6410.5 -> 1.1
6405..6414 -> 1.12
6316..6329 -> 0.877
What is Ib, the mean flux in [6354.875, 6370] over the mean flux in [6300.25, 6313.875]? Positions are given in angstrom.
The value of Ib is 1.26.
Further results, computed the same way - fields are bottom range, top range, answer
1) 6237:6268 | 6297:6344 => 1.07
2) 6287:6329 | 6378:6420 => 1.08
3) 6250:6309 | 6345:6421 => 1.12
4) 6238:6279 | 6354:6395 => 1.17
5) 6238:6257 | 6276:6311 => 1.06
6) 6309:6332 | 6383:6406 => 1.05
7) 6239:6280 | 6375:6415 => 1.13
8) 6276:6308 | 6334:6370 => 1.13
